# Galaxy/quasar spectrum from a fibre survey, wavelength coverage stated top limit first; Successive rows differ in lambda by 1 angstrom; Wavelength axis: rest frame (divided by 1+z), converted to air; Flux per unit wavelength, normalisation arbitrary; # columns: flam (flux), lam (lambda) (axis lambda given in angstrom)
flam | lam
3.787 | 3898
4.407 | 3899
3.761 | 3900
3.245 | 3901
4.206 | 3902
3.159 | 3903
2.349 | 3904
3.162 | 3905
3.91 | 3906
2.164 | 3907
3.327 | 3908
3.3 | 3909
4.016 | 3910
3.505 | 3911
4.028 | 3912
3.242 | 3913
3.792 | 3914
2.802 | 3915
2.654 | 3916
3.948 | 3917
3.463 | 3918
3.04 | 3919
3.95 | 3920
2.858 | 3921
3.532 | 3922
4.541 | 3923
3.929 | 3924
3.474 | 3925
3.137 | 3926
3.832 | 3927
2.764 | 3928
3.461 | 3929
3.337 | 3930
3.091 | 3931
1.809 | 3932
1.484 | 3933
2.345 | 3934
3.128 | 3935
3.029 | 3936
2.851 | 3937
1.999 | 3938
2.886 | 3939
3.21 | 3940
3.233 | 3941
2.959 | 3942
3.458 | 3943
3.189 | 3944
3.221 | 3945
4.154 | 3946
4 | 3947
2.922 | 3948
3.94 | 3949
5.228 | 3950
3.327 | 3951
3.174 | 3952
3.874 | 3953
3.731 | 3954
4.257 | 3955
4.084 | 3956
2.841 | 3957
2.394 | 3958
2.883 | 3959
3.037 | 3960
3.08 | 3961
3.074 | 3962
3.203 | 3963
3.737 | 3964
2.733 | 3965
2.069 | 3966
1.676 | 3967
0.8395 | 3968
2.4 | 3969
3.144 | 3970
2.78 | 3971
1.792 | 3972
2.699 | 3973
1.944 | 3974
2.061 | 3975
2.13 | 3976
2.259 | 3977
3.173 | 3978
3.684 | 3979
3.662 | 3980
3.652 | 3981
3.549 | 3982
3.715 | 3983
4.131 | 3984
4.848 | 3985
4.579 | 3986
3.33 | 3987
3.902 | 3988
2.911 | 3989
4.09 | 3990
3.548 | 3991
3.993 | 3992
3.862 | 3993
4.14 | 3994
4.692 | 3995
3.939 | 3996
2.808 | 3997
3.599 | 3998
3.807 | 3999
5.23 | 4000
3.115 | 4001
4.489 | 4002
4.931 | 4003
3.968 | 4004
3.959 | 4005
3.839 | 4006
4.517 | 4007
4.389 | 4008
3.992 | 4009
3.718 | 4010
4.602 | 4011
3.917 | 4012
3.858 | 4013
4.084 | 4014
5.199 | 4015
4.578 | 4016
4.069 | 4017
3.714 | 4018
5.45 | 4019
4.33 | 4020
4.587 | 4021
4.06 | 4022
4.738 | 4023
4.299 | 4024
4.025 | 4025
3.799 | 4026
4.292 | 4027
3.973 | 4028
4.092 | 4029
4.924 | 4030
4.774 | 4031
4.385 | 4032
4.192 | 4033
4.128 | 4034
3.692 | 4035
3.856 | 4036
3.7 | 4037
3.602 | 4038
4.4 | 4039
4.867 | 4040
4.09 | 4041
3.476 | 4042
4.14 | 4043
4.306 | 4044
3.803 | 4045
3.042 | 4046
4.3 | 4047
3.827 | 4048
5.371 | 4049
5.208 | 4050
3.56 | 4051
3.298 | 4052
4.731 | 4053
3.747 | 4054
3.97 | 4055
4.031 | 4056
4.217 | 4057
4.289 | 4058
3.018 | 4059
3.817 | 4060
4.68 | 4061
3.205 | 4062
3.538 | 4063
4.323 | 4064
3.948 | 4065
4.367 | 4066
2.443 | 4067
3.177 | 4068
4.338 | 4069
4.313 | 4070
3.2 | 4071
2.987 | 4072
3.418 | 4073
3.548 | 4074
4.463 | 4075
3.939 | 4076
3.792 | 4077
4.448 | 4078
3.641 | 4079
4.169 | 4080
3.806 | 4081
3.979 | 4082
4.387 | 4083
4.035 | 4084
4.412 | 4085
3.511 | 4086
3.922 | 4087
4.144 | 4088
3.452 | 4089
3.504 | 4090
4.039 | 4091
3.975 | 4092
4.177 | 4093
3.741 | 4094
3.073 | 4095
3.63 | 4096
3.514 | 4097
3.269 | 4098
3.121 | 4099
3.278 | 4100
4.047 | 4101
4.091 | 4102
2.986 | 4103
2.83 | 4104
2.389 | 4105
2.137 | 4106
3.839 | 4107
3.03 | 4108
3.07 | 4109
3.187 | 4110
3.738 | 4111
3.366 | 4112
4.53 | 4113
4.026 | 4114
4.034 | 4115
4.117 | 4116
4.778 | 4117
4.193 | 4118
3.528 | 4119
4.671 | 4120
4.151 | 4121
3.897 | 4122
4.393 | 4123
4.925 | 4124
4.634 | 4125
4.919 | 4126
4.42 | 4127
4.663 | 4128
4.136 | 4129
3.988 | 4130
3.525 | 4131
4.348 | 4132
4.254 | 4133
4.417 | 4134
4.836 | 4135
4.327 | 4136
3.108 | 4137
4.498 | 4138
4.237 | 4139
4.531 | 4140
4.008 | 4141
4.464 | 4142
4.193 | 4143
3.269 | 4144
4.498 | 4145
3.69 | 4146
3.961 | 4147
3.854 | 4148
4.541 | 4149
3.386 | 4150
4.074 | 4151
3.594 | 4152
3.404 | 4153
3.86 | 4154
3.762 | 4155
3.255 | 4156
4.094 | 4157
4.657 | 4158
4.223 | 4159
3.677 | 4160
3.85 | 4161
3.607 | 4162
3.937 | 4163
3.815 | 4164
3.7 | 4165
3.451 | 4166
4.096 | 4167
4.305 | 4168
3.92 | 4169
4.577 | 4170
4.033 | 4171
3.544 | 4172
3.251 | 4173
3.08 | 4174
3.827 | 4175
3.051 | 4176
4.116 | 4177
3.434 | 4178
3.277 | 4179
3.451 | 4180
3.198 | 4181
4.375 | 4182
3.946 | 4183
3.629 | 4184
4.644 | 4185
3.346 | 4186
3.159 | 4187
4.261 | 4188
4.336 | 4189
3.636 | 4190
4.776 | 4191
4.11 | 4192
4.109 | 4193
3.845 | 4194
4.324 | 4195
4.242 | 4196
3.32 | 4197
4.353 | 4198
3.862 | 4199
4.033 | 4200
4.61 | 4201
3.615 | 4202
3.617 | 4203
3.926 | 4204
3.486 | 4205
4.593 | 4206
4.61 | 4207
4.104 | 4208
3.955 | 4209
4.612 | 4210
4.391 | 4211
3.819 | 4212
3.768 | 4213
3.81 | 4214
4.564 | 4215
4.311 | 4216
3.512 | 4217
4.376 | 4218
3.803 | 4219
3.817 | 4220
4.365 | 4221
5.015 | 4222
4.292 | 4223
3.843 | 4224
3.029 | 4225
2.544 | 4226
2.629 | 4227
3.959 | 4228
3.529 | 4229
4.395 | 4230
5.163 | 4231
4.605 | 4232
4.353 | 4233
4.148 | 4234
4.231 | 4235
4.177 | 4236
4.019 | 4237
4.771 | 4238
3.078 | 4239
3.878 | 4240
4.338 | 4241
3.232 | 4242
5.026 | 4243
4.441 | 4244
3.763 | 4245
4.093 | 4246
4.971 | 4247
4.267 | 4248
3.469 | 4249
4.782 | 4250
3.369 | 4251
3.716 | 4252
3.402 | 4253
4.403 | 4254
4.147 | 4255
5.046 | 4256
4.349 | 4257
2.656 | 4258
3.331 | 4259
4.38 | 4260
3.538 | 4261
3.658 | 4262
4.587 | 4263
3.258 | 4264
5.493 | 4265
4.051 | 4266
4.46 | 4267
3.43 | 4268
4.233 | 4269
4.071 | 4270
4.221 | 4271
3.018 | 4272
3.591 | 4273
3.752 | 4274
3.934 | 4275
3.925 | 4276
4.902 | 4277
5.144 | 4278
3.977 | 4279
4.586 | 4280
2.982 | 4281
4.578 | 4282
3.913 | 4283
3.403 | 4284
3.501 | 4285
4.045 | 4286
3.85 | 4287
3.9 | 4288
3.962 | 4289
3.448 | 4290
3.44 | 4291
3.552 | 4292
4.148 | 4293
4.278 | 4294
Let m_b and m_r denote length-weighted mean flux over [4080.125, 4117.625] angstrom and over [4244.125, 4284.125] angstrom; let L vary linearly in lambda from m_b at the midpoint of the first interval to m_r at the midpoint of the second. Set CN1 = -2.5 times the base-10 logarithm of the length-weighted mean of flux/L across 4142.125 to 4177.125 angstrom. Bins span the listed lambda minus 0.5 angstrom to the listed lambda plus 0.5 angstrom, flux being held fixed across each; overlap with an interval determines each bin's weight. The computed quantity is -0.01 mag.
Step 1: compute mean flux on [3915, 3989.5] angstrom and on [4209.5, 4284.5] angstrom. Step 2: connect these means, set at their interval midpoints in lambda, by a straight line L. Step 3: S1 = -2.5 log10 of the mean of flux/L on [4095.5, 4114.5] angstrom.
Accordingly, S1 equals 0.08 mag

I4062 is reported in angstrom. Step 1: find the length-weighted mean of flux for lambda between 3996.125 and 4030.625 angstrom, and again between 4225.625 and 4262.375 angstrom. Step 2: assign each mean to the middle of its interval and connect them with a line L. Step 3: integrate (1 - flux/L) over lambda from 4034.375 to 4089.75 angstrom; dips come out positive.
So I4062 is 3.1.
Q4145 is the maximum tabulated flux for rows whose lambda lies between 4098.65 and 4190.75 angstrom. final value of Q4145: 4.925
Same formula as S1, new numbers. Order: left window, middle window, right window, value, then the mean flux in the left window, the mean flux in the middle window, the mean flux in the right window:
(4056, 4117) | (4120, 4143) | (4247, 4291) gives -0.14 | 3.71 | 4.31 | 3.98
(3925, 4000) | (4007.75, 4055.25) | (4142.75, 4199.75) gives -0.22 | 3.22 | 4.19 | 3.86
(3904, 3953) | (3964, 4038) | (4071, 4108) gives -0.09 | 3.28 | 3.75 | 3.64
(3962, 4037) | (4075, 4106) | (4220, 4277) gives 0.04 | 3.74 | 3.7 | 4.01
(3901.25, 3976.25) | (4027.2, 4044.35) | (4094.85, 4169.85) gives -0.18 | 3.12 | 4.15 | 3.9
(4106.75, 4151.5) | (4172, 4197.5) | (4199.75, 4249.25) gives 0.08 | 4.1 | 3.78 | 4.06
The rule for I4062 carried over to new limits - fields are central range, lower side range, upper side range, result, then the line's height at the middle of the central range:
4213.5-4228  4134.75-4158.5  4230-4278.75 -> 0.8 angstrom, 4.07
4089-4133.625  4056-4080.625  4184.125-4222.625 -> 0.9 angstrom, 3.89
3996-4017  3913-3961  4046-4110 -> -3.7 angstrom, 3.51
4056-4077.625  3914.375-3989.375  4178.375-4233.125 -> -1.5 angstrom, 3.53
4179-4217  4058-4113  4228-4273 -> -0.6 angstrom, 3.94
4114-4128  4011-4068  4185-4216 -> -0.9 angstrom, 4.08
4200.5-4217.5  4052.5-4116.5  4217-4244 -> -0.4 angstrom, 3.98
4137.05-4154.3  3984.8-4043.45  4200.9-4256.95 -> 0.5 angstrom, 4.09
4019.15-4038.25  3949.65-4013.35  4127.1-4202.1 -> -3.3 angstrom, 3.59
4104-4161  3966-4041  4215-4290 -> -1.0 angstrom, 3.91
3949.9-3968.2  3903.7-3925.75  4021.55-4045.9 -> 2.8 angstrom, 3.68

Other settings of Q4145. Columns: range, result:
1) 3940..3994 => 5.228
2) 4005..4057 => 5.45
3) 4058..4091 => 4.68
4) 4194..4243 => 5.163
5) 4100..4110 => 4.091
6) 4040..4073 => 5.371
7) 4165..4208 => 4.776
